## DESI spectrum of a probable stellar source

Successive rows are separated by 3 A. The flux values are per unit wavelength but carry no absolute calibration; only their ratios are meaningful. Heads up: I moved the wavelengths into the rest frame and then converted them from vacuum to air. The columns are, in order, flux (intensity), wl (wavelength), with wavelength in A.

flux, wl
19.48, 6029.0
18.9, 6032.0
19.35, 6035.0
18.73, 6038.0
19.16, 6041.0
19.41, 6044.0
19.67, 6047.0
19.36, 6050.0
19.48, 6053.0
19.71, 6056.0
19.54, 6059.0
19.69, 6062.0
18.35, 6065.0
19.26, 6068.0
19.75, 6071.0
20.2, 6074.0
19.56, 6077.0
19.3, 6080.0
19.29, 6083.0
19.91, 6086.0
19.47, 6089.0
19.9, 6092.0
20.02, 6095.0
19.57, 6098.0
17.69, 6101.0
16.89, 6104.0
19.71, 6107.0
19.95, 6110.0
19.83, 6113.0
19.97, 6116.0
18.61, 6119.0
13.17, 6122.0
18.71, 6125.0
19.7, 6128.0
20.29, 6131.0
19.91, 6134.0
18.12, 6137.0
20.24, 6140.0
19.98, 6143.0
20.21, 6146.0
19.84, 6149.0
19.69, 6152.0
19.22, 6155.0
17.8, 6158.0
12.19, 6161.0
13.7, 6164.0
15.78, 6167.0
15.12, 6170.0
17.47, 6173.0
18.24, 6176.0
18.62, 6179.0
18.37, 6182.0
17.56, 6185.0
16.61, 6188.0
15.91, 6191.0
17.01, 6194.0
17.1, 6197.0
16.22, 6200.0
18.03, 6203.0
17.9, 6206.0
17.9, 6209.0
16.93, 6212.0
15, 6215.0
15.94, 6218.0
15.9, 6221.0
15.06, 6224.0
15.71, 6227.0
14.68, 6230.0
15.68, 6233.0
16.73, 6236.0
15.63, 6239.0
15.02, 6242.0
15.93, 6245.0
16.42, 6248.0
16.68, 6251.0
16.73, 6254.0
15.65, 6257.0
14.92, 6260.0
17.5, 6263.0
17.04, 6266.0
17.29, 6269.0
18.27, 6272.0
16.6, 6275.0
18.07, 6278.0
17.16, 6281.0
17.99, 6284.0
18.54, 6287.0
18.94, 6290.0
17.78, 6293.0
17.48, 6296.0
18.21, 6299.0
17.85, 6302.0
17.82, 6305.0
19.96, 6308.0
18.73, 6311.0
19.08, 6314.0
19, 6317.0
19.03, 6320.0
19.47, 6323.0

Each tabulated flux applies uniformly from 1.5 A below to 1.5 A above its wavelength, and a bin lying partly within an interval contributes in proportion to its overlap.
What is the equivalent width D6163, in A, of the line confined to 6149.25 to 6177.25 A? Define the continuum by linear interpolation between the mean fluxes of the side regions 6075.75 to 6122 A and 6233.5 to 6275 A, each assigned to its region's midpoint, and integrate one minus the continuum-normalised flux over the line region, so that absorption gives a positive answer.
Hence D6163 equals 2.0 A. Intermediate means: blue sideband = 19.1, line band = 16.7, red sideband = 16.4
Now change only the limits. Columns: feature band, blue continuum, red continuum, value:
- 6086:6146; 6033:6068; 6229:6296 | -1.8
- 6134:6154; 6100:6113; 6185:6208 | -1.8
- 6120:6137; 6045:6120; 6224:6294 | 0.3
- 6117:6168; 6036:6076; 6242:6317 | 1.6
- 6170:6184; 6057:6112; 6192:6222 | -0.3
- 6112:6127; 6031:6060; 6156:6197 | -0.2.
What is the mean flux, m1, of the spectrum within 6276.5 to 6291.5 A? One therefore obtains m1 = 18.1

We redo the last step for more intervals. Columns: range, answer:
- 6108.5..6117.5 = 19.9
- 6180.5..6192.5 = 17.1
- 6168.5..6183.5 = 17.6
